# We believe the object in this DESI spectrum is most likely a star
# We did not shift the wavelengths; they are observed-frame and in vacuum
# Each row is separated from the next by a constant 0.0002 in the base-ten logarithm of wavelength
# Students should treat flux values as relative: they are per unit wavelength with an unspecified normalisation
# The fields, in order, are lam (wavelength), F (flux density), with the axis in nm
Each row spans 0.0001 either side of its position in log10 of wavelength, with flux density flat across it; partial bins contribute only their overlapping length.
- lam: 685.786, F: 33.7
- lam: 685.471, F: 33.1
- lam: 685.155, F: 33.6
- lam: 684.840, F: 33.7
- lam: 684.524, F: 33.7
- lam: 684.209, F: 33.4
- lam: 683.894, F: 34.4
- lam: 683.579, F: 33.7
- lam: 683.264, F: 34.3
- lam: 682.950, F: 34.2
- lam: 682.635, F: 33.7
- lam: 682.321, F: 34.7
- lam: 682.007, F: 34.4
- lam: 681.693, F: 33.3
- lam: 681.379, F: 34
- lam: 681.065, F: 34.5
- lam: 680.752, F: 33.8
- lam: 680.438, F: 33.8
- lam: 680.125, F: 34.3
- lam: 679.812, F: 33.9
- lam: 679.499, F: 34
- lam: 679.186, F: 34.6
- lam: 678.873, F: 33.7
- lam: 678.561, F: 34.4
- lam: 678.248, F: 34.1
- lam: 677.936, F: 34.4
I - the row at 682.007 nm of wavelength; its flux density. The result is 34.4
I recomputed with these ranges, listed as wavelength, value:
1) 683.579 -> 33.7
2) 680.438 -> 33.8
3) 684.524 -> 33.7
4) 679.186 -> 34.6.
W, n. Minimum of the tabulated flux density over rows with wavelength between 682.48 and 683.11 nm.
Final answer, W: 33.7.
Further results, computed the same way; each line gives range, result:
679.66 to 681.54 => 33.8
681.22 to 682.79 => 33.3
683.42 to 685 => 33.4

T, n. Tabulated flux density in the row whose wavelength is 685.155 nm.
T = 33.6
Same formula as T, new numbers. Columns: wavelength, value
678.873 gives 33.7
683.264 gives 34.3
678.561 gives 34.4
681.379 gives 34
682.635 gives 33.7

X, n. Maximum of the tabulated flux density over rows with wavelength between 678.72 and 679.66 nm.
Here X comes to 34.6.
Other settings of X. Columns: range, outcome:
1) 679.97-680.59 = 34.3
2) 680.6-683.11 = 34.7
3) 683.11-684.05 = 34.4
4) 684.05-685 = 33.7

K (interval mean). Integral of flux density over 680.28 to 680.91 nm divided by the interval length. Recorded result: 33.8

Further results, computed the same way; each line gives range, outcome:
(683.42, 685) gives 33.8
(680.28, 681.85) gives 33.9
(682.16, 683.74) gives 34.1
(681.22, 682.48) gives 34.1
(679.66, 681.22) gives 34.1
